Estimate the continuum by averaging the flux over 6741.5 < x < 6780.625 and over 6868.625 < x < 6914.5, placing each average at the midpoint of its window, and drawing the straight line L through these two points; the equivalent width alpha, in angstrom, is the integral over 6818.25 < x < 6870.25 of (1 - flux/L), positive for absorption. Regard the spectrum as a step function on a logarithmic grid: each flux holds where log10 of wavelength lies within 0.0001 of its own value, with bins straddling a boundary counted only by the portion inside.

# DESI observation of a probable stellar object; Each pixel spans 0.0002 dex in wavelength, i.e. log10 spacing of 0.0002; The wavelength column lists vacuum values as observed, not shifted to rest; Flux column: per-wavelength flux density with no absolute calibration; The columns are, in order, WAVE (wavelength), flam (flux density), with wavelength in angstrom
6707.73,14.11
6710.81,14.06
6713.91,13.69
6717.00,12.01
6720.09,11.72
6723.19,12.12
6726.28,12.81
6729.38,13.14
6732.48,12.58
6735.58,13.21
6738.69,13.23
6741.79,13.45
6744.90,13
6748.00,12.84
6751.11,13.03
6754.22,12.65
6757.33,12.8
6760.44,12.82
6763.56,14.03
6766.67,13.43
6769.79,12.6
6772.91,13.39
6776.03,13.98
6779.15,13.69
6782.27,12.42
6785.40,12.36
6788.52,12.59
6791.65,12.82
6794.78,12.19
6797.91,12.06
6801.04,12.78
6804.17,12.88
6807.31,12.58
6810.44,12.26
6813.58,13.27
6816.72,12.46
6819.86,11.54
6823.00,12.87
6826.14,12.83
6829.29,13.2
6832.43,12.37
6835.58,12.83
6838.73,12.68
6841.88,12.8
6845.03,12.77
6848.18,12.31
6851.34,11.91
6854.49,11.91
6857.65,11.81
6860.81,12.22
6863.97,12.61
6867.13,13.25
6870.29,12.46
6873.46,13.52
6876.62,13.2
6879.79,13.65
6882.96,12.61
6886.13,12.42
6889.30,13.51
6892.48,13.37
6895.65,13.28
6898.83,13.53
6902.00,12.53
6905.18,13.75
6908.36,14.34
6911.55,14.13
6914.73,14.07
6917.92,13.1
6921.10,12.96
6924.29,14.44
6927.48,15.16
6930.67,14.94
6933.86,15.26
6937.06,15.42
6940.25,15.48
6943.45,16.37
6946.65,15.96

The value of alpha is 3.1 angstrom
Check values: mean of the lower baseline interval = 13.2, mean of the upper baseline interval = 13.3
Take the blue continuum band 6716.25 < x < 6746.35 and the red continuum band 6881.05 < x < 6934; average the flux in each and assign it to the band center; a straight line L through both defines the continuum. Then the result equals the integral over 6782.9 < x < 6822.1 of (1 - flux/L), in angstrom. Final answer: 1.9 angstrom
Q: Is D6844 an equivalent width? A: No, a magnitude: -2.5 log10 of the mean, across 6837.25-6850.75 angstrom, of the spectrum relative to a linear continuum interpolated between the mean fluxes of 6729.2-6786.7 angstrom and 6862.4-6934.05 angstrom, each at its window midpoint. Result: 0.07 mag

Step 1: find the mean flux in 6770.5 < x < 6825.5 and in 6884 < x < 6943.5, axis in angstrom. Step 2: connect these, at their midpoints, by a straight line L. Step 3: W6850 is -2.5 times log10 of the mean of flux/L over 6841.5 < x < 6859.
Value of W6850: 0.09 mag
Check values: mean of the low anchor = 12.7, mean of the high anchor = 14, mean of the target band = 12.2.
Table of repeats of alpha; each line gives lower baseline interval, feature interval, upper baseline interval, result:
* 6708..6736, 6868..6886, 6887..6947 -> 1.2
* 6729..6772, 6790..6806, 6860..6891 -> 0.6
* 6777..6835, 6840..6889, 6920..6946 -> 3.9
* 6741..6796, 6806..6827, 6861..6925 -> 0.9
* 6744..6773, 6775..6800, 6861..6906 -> 0.6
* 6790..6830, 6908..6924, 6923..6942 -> 1.1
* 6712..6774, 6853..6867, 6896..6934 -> 1.4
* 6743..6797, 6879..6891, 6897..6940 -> 0.8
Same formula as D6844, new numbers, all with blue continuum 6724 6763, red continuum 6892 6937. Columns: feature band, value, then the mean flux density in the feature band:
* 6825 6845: 0.06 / 12.8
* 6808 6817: 0.06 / 12.7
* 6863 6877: 0.06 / 13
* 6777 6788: 0.03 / 12.9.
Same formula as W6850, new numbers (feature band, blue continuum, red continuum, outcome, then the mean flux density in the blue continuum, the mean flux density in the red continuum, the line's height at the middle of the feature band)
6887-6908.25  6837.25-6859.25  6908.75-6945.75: 0.03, 12.3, 14.7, 13.8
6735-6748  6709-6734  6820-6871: -0.04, 12.8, 12.5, 12.7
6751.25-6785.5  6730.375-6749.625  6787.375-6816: -0.02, 13.1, 12.6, 12.8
